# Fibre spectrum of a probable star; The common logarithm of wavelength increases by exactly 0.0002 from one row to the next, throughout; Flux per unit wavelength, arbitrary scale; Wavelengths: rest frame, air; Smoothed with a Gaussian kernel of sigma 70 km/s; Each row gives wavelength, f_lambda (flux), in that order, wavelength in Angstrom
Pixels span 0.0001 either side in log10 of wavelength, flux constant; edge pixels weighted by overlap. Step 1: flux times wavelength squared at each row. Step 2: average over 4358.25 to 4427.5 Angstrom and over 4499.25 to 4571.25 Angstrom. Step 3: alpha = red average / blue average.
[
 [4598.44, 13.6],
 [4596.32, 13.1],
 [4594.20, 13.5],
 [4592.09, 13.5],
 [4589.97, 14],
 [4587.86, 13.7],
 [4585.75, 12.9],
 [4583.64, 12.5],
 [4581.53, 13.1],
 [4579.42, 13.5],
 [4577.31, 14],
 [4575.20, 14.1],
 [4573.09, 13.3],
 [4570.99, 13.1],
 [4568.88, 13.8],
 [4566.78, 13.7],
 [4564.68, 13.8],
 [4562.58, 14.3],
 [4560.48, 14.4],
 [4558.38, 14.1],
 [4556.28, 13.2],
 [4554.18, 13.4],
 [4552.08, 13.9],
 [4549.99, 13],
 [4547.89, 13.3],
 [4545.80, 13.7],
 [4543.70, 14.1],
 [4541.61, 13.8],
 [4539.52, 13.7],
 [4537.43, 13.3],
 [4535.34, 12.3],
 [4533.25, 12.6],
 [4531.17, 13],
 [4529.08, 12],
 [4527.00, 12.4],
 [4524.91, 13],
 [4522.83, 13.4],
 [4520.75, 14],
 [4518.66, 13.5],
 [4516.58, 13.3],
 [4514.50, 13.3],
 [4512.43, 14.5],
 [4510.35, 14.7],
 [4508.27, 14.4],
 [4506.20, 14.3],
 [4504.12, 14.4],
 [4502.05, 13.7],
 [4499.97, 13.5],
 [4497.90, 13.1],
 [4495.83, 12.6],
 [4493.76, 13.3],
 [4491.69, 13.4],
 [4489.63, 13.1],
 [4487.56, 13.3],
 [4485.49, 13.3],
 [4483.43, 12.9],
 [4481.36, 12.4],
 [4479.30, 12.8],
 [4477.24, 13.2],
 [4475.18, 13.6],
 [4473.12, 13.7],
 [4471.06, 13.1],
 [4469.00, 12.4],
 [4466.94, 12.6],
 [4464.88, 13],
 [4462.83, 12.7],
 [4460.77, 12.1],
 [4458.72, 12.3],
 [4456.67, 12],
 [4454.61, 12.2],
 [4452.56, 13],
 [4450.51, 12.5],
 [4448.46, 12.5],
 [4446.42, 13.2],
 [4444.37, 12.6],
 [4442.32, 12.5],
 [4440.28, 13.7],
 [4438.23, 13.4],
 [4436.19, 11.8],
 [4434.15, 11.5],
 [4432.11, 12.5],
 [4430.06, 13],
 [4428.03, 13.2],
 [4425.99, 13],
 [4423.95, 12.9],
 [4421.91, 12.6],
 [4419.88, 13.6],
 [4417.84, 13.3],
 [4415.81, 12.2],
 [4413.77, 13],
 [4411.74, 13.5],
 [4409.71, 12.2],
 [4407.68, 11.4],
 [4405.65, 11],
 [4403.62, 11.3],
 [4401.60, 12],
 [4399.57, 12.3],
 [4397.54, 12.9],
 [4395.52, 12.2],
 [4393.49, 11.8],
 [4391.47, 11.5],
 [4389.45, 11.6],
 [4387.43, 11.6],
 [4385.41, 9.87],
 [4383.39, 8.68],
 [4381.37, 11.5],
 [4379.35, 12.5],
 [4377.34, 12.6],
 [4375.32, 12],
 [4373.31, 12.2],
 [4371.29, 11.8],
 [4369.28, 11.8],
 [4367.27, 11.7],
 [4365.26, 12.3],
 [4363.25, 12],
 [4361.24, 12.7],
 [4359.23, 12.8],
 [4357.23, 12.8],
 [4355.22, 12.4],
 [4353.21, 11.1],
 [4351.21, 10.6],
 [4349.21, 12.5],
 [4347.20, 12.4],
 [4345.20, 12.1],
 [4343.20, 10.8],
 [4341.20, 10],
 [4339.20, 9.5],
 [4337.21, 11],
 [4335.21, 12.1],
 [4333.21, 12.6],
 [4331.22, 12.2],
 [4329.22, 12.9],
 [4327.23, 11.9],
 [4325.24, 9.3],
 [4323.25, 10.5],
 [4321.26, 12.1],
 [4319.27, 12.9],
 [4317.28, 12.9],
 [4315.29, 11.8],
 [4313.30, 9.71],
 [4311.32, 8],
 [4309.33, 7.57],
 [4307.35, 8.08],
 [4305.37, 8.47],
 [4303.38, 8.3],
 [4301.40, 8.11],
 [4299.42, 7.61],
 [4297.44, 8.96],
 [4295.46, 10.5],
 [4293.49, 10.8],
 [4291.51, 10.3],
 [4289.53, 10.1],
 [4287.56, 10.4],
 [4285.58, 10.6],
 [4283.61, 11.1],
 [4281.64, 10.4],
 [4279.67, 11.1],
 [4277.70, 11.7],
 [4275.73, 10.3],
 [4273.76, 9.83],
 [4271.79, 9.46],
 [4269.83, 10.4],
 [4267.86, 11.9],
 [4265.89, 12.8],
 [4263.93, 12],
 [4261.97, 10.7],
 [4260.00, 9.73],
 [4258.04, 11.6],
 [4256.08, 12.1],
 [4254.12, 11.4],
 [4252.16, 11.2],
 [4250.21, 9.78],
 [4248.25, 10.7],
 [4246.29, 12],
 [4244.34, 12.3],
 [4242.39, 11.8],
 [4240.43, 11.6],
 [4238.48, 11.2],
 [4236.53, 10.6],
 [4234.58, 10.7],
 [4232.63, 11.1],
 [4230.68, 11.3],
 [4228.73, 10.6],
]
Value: 1.2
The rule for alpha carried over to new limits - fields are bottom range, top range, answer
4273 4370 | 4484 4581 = 1.37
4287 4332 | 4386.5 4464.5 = 1.29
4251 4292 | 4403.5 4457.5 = 1.24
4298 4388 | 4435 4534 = 1.26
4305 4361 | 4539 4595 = 1.35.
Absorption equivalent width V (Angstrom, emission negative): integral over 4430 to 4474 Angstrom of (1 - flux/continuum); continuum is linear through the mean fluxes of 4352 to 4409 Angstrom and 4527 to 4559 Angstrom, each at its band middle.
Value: -0.7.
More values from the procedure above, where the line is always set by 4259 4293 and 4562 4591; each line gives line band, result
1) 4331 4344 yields 0.24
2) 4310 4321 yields 0.09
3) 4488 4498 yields -0.27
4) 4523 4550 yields 0.14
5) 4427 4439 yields -0.33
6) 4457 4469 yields 0.00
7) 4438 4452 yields -0.64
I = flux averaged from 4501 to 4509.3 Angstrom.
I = 14.2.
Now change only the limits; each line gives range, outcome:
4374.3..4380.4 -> 12.4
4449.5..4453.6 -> 12.8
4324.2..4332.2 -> 11.6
